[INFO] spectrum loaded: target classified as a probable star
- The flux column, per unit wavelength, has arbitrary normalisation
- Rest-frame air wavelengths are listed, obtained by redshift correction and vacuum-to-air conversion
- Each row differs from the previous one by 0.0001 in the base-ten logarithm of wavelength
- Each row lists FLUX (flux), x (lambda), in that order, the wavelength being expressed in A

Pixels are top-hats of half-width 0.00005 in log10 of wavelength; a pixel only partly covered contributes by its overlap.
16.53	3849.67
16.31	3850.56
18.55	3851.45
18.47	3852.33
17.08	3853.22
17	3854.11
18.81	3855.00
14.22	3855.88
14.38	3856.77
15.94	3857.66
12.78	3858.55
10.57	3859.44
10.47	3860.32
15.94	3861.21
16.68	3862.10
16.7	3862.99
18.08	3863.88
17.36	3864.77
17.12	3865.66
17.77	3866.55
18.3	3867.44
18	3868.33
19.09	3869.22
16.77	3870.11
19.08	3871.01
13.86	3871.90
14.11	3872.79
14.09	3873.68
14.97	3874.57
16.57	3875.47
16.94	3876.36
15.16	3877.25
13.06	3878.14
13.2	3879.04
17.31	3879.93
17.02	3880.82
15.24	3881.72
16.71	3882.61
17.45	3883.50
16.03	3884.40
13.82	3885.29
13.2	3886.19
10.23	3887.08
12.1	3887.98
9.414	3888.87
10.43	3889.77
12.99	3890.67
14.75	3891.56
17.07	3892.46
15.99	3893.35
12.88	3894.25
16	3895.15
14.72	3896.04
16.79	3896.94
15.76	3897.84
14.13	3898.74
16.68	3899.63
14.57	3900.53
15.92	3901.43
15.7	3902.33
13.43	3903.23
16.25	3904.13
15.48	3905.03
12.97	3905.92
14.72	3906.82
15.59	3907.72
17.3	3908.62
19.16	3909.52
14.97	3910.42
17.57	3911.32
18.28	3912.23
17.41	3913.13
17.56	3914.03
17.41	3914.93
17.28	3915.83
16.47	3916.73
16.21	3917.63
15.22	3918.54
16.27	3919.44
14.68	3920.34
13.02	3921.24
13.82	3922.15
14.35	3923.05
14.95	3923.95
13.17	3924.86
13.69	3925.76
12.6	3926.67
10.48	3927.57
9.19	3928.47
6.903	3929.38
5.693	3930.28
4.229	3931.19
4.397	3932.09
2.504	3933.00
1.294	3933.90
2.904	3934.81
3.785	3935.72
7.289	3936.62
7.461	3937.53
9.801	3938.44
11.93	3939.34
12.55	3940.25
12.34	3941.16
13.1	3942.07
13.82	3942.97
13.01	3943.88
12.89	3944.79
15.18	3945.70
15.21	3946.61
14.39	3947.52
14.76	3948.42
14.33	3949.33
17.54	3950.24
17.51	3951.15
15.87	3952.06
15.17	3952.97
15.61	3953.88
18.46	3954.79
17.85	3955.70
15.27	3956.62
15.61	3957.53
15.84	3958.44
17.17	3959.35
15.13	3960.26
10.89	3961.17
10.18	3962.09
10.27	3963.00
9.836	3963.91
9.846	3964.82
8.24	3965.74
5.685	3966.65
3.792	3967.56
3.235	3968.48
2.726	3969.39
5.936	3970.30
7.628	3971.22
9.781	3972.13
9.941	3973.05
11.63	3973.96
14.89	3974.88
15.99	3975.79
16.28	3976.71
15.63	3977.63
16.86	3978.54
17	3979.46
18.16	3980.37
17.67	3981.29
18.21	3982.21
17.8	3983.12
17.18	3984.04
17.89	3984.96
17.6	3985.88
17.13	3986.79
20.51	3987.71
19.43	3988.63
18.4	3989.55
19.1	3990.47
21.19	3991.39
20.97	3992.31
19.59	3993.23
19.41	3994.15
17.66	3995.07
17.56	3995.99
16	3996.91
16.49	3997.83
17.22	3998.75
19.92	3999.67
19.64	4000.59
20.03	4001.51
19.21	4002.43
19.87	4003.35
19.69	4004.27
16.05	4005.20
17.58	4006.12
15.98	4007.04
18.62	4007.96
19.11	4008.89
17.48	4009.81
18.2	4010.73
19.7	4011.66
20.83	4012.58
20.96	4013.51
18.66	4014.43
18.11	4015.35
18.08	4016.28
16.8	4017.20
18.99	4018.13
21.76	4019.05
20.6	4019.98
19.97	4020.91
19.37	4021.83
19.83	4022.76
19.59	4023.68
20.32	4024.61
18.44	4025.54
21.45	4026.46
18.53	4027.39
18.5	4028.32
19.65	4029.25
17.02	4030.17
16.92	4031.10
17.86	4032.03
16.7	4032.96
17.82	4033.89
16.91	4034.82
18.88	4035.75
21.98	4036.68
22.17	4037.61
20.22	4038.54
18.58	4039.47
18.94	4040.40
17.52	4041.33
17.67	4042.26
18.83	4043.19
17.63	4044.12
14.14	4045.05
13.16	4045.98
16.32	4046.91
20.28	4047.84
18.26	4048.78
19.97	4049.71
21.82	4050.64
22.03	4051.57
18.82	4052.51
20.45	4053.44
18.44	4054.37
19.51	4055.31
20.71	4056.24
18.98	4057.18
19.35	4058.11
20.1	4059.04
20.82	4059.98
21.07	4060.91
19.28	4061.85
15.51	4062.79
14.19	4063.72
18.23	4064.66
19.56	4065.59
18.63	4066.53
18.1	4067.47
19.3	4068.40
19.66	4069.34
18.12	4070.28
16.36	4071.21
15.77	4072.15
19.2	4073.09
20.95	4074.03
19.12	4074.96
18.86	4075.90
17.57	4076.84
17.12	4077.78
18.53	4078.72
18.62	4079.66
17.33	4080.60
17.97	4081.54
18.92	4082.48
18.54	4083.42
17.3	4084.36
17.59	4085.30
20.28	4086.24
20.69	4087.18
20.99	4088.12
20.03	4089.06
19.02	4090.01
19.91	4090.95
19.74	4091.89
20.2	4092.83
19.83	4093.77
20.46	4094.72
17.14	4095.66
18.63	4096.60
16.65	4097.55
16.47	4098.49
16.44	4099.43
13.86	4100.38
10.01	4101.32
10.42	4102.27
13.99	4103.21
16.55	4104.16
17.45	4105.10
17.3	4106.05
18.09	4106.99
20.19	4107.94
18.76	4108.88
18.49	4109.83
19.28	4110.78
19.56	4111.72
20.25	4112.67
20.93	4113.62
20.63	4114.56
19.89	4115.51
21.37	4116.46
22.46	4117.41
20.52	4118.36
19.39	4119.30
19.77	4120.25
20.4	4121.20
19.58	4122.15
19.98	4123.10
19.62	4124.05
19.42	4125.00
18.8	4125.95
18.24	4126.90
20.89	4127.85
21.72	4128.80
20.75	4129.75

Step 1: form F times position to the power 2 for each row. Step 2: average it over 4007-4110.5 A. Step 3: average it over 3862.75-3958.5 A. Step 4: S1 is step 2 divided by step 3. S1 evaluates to 1.41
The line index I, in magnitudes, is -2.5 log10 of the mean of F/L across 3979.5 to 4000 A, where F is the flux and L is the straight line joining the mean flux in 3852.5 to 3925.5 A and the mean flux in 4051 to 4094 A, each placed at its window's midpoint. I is -0.06 mag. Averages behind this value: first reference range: 15.4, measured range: 18.4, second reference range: 18.9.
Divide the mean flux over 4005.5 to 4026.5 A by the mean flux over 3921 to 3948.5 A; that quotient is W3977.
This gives 1.9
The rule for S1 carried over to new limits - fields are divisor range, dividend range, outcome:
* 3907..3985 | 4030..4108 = 1.51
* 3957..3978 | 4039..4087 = 1.82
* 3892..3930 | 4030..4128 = 1.35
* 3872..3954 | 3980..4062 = 1.46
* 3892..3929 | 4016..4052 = 1.31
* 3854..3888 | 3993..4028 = 1.30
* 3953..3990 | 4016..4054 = 1.42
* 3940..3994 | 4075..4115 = 1.34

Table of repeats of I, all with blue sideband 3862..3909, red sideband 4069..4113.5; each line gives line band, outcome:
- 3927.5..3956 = 0.40 mag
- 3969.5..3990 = 0.09 mag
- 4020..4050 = -0.08 mag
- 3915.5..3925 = 0.05 mag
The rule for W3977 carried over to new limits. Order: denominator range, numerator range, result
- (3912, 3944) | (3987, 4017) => 1.64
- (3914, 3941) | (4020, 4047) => 1.71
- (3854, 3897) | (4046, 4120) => 1.22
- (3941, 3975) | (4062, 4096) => 1.51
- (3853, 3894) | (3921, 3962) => 0.79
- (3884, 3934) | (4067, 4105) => 1.30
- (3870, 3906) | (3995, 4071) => 1.26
